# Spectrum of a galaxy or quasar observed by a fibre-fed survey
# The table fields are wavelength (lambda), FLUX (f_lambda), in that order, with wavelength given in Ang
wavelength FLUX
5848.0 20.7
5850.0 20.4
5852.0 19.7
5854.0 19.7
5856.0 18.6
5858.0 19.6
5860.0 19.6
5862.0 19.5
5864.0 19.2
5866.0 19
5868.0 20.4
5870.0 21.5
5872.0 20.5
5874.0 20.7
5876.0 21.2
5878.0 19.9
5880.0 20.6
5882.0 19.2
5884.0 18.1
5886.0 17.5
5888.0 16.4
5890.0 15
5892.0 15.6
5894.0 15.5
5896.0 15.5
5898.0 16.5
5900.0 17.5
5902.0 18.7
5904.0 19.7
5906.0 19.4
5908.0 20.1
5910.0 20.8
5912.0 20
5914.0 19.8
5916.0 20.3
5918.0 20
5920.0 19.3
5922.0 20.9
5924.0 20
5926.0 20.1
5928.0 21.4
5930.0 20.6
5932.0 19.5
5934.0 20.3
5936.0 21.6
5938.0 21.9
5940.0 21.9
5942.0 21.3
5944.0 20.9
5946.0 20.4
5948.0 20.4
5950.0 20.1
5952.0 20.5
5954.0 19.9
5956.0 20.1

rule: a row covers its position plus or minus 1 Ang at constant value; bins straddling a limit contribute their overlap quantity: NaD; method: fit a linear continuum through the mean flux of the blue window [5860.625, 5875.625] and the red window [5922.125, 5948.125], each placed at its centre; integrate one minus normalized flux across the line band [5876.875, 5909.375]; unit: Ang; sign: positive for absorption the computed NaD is 4.0 Ang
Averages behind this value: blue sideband 20.1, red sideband 20.8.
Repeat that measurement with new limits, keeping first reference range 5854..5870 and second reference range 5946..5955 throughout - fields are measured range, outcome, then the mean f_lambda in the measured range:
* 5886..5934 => 2.7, 18.8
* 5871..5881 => -0.5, 20.6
